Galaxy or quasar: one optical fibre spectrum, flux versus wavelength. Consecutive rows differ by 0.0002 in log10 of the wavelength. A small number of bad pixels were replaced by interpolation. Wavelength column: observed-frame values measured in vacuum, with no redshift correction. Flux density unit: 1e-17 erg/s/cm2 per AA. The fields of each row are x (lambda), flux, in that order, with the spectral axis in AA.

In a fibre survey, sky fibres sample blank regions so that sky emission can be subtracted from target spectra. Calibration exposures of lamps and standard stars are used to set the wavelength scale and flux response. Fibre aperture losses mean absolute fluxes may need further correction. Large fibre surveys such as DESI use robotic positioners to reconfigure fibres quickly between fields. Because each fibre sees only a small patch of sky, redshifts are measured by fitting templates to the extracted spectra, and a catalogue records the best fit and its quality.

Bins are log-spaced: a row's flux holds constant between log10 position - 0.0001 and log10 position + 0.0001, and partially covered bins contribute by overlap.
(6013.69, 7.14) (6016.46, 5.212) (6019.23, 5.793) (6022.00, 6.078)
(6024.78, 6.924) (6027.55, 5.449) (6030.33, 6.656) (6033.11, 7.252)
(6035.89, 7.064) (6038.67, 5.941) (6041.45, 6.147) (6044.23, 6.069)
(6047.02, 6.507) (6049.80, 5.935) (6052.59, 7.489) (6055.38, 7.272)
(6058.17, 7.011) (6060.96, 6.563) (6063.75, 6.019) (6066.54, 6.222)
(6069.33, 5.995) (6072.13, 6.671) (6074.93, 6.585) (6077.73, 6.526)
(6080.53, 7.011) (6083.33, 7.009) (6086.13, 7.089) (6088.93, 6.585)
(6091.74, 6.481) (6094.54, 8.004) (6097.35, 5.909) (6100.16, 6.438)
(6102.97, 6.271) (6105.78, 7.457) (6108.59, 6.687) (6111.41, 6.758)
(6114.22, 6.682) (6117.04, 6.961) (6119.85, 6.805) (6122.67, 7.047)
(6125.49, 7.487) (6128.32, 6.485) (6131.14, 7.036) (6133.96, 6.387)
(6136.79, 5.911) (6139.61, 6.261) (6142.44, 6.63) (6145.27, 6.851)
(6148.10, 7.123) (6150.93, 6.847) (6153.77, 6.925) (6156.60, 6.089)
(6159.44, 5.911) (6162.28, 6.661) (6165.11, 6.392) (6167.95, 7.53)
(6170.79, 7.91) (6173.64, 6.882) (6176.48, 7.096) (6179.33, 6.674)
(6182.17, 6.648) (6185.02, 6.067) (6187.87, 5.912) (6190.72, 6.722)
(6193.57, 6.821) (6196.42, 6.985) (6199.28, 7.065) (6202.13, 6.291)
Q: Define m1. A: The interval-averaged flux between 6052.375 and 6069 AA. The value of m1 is 6.66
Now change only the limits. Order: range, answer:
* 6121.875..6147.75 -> 6.69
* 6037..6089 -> 6.56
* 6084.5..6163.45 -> 6.71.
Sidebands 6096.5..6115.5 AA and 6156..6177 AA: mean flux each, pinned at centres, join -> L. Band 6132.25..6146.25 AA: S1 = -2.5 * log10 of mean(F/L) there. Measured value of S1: 0.05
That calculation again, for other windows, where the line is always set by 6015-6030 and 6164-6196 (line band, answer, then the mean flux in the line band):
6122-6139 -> -0.03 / 6.69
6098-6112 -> -0.05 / 6.67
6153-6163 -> 0.06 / 6.34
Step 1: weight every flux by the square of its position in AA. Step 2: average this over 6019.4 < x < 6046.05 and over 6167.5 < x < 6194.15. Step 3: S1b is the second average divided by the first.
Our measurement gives 1.12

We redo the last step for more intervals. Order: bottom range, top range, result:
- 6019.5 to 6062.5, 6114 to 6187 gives 1.07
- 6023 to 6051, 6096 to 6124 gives 1.07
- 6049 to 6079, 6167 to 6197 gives 1.08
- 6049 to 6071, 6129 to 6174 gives 1.05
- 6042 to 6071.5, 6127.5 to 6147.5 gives 1.03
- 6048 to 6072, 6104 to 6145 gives 1.05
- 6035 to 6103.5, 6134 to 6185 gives 1.05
